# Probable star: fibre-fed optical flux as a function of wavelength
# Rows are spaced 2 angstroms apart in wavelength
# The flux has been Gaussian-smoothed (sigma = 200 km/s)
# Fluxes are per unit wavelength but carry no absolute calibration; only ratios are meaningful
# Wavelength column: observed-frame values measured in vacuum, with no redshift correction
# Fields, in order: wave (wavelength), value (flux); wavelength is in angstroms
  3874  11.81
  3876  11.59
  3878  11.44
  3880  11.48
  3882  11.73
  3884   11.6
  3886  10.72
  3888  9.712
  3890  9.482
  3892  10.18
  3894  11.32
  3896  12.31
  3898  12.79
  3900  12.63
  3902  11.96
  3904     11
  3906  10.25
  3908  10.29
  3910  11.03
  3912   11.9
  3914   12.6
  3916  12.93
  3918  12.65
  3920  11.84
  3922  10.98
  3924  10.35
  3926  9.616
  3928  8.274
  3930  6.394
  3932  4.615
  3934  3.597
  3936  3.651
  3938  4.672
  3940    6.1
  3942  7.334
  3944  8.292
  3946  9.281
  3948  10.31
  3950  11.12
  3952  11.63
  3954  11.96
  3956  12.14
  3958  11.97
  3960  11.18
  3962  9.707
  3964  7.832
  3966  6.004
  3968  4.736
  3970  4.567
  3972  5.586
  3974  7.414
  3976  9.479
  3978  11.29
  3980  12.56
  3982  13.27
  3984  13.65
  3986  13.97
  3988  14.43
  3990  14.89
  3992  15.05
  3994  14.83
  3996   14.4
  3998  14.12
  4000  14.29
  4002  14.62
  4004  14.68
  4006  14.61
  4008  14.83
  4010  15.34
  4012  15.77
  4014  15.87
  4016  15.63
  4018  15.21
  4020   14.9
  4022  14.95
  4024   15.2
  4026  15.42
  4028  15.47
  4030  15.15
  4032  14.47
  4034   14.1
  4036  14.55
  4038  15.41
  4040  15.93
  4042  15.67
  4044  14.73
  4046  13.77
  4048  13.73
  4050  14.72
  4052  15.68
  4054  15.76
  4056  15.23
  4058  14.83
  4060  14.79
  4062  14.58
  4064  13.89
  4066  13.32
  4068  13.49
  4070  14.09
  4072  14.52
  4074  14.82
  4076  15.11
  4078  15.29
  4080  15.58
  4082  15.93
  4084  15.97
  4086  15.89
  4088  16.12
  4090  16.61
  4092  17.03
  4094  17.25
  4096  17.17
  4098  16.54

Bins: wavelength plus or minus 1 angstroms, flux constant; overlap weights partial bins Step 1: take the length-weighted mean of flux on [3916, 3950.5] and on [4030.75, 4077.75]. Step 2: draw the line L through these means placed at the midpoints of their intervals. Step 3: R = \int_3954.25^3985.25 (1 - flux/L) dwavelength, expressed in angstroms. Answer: 2.07 angstroms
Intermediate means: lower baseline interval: 8.28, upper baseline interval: 14.7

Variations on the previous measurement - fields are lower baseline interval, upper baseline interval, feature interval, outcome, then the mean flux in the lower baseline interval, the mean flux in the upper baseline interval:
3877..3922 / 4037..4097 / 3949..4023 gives 5.91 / 11.4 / 15.2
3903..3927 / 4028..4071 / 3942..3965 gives 3.57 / 11.3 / 14.7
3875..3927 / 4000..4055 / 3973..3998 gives 1.53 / 11.3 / 15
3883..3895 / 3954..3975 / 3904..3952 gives 1.33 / 10.5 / 8.3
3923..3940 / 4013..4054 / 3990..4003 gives -2.94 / 6.38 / 15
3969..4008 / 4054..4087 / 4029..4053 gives -1.35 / 12.6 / 14.9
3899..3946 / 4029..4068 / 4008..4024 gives -2.44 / 9.26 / 14.7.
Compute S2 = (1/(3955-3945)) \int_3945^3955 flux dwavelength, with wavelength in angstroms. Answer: 10.9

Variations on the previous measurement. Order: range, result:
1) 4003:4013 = 15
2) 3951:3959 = 11.9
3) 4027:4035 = 14.8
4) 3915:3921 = 12.5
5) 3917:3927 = 11.1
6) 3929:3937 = 4.56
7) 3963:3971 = 5.78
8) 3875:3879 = 11.5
